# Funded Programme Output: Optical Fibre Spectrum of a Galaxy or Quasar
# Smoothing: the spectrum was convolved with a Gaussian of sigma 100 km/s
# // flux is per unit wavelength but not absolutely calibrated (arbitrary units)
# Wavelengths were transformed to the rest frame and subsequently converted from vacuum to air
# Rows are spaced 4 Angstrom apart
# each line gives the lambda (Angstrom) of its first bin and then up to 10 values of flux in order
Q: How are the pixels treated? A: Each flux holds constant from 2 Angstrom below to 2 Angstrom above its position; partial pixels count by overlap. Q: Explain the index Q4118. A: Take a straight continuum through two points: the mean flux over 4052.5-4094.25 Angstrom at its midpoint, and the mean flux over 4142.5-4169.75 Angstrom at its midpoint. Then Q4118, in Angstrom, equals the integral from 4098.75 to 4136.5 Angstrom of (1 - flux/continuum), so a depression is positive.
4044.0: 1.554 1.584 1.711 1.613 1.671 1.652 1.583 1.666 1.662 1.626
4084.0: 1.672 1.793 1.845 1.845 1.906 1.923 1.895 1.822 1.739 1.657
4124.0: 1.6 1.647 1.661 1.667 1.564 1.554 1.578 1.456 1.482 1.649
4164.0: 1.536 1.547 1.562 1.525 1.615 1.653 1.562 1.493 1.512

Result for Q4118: -3.4 Angstrom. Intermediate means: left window 1.68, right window 1.54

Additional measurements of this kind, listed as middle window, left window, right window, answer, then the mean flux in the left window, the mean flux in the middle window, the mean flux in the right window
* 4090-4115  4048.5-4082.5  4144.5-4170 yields -4.11 Angstrom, 1.65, 1.87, 1.54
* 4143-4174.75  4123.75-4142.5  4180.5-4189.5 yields 1.47 Angstrom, 1.63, 1.54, 1.61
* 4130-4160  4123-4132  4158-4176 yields 0.63 Angstrom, 1.63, 1.57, 1.57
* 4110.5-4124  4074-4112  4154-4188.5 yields 0.09 Angstrom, 1.8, 1.72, 1.57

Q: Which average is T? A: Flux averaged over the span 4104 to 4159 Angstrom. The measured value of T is 1.65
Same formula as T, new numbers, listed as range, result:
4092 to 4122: 1.83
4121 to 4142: 1.63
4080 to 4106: 1.81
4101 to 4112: 1.89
